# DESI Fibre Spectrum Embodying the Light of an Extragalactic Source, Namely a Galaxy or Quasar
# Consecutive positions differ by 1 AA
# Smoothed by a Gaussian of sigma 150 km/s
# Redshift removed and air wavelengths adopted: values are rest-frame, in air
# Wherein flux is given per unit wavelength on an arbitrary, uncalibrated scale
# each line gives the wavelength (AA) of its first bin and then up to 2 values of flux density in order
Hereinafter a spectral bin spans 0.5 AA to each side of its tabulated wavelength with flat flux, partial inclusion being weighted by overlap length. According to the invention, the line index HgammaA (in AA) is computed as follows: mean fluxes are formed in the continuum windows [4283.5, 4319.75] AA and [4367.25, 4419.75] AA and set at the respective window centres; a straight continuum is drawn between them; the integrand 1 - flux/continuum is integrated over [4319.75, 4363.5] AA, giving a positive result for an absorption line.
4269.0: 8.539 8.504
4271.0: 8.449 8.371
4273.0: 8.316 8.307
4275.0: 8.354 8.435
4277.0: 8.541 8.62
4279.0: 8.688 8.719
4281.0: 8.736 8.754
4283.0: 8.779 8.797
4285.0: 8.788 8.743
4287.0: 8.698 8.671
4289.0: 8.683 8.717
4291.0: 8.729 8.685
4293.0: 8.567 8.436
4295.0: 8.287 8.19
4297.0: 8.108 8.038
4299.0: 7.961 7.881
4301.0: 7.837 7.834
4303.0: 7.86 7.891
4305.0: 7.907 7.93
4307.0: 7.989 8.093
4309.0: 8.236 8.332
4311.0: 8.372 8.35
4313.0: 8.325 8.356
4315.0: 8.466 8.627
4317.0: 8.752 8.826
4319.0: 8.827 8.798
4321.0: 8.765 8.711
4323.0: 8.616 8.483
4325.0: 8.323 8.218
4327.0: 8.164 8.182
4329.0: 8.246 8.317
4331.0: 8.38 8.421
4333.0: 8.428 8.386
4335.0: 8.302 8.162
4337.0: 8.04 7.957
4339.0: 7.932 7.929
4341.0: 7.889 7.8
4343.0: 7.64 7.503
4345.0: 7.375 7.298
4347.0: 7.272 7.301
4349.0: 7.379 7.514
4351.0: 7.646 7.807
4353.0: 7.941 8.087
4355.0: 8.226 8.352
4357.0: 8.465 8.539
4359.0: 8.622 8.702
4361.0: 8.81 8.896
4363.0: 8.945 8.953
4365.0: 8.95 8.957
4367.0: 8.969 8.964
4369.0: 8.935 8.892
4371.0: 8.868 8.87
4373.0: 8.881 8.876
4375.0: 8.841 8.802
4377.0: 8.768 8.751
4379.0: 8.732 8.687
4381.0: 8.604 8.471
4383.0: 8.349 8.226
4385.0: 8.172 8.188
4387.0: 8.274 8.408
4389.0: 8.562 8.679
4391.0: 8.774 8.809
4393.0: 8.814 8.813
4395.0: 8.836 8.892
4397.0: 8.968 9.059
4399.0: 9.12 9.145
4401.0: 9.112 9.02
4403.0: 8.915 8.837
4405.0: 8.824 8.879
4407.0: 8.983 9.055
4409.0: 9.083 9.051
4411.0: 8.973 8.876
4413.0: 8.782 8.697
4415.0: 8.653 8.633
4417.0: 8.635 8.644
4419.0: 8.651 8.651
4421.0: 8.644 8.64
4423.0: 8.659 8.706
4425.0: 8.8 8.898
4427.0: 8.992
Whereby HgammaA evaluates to 2.0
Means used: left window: 8.36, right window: 8.78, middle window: 8.15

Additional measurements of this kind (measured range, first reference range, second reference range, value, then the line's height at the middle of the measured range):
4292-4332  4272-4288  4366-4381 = 1.8 AA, 8.69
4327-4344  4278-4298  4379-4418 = 1.1 AA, 8.67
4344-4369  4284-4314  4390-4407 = 1.2 AA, 8.65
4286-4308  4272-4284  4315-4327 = 0.9 AA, 8.59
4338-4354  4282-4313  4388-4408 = 1.8 AA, 8.59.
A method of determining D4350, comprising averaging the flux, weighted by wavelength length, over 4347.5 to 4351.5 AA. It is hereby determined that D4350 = 7.46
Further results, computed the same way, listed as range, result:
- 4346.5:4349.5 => 7.32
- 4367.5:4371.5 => 8.91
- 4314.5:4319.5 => 8.7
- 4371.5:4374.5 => 8.88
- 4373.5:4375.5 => 8.86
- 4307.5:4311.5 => 8.26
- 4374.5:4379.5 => 8.78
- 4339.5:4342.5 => 7.87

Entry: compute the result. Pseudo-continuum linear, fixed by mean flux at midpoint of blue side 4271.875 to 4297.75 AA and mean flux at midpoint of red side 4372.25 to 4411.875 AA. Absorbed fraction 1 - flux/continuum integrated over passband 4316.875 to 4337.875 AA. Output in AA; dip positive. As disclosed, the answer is 0.5 AA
